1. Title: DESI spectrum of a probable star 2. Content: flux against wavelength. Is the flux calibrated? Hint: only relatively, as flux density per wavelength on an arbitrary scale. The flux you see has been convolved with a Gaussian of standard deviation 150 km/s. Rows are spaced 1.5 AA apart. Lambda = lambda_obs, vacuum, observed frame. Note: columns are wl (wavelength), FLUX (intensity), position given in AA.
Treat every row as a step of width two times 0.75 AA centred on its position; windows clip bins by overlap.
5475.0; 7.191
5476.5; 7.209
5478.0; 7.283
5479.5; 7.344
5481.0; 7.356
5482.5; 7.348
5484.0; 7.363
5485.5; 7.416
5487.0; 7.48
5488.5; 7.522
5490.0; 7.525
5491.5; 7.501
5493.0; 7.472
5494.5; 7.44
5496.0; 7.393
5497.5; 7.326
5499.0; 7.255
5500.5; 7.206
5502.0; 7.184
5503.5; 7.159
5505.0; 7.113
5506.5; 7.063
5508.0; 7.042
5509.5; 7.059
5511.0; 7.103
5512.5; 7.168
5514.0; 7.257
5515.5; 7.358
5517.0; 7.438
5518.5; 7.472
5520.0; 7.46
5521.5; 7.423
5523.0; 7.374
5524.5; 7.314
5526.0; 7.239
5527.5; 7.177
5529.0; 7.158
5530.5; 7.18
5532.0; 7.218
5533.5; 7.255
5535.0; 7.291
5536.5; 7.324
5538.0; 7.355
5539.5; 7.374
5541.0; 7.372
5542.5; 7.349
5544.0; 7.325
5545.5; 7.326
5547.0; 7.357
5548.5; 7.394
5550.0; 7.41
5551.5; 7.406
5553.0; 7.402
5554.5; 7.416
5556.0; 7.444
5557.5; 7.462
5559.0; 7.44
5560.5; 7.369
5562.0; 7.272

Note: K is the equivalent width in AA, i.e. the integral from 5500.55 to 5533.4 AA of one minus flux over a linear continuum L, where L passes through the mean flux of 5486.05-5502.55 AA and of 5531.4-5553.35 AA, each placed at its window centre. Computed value 0.6 AA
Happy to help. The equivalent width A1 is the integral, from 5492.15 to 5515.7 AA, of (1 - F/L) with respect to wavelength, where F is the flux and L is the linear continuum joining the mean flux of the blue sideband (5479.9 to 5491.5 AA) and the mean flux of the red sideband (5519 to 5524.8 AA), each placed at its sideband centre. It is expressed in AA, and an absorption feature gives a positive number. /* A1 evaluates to 0.6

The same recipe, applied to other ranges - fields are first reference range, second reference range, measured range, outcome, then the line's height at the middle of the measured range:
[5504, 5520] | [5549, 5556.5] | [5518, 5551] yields 0.01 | 7.33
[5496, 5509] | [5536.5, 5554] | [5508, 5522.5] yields -0.11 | 7.24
